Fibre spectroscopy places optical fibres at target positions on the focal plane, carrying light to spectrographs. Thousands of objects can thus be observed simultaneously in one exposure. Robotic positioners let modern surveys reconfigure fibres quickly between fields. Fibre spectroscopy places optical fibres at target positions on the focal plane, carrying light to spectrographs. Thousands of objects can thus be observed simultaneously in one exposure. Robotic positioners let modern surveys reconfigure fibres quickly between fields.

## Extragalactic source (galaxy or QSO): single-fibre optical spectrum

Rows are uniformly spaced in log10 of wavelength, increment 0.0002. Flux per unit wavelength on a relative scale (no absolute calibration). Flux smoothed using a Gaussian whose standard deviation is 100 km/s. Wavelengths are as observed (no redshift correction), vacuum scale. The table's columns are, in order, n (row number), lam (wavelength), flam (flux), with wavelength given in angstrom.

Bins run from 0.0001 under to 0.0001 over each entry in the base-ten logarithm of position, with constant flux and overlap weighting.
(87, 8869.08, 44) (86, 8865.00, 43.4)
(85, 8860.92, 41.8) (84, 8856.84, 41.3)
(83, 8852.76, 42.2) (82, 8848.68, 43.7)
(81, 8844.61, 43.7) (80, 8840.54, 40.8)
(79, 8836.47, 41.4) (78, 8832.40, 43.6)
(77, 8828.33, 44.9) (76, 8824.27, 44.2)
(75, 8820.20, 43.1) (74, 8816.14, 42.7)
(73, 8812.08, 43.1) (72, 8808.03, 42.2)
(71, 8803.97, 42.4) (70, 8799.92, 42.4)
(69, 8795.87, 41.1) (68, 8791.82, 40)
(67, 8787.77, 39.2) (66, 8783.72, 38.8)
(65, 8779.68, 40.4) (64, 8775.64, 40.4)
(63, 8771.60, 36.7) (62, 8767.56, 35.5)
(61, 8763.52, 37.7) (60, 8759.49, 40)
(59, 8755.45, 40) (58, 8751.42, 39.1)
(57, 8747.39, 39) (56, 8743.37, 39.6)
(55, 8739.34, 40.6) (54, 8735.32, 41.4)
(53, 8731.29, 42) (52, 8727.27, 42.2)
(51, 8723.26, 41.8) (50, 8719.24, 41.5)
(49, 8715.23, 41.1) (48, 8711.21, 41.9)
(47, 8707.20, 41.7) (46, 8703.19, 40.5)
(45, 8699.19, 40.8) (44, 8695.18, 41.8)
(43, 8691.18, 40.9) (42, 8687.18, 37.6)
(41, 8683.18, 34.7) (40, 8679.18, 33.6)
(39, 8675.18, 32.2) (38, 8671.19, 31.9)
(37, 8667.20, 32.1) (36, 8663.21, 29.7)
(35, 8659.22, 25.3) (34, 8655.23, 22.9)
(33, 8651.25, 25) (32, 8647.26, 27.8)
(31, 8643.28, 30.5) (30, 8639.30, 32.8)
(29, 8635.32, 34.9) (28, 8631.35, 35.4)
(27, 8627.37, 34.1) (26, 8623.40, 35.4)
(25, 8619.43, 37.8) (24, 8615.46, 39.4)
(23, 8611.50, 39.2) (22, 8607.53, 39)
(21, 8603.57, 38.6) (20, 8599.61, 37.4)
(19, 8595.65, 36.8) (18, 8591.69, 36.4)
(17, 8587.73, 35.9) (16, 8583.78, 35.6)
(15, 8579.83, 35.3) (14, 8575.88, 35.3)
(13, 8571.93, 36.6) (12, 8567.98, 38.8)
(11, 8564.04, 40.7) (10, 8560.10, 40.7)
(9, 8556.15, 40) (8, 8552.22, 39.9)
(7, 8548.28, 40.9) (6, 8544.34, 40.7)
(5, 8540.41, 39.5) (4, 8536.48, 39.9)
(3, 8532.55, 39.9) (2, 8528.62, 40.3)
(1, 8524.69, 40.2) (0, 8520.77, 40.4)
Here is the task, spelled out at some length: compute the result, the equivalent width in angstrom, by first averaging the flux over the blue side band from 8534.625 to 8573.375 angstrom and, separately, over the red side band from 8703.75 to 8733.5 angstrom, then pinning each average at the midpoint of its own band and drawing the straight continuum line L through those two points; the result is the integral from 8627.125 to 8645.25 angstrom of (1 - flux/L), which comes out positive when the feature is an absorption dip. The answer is 3.22 angstrom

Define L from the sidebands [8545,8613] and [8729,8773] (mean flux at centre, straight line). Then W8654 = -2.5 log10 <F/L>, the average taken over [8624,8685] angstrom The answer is 0.240 mag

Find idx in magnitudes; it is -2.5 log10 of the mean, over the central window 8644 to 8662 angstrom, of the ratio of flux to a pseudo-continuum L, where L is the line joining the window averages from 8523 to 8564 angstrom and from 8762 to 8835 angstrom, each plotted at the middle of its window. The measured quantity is 0.49 mag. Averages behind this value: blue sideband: 40.2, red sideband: 41.1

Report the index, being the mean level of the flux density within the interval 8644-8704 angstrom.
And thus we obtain 32.9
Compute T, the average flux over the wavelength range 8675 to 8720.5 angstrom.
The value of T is 39.3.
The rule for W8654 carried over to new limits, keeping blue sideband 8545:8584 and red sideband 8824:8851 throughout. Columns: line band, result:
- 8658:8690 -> 0.24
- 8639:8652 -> 0.35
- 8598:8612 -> 0.02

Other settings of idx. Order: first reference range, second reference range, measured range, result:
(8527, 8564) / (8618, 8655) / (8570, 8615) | -0.03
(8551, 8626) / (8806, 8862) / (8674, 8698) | 0.08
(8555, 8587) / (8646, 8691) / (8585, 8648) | -0.04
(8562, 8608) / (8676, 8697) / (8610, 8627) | -0.01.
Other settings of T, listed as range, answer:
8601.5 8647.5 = 35.7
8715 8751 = 40.9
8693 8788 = 40.2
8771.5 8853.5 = 41.9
